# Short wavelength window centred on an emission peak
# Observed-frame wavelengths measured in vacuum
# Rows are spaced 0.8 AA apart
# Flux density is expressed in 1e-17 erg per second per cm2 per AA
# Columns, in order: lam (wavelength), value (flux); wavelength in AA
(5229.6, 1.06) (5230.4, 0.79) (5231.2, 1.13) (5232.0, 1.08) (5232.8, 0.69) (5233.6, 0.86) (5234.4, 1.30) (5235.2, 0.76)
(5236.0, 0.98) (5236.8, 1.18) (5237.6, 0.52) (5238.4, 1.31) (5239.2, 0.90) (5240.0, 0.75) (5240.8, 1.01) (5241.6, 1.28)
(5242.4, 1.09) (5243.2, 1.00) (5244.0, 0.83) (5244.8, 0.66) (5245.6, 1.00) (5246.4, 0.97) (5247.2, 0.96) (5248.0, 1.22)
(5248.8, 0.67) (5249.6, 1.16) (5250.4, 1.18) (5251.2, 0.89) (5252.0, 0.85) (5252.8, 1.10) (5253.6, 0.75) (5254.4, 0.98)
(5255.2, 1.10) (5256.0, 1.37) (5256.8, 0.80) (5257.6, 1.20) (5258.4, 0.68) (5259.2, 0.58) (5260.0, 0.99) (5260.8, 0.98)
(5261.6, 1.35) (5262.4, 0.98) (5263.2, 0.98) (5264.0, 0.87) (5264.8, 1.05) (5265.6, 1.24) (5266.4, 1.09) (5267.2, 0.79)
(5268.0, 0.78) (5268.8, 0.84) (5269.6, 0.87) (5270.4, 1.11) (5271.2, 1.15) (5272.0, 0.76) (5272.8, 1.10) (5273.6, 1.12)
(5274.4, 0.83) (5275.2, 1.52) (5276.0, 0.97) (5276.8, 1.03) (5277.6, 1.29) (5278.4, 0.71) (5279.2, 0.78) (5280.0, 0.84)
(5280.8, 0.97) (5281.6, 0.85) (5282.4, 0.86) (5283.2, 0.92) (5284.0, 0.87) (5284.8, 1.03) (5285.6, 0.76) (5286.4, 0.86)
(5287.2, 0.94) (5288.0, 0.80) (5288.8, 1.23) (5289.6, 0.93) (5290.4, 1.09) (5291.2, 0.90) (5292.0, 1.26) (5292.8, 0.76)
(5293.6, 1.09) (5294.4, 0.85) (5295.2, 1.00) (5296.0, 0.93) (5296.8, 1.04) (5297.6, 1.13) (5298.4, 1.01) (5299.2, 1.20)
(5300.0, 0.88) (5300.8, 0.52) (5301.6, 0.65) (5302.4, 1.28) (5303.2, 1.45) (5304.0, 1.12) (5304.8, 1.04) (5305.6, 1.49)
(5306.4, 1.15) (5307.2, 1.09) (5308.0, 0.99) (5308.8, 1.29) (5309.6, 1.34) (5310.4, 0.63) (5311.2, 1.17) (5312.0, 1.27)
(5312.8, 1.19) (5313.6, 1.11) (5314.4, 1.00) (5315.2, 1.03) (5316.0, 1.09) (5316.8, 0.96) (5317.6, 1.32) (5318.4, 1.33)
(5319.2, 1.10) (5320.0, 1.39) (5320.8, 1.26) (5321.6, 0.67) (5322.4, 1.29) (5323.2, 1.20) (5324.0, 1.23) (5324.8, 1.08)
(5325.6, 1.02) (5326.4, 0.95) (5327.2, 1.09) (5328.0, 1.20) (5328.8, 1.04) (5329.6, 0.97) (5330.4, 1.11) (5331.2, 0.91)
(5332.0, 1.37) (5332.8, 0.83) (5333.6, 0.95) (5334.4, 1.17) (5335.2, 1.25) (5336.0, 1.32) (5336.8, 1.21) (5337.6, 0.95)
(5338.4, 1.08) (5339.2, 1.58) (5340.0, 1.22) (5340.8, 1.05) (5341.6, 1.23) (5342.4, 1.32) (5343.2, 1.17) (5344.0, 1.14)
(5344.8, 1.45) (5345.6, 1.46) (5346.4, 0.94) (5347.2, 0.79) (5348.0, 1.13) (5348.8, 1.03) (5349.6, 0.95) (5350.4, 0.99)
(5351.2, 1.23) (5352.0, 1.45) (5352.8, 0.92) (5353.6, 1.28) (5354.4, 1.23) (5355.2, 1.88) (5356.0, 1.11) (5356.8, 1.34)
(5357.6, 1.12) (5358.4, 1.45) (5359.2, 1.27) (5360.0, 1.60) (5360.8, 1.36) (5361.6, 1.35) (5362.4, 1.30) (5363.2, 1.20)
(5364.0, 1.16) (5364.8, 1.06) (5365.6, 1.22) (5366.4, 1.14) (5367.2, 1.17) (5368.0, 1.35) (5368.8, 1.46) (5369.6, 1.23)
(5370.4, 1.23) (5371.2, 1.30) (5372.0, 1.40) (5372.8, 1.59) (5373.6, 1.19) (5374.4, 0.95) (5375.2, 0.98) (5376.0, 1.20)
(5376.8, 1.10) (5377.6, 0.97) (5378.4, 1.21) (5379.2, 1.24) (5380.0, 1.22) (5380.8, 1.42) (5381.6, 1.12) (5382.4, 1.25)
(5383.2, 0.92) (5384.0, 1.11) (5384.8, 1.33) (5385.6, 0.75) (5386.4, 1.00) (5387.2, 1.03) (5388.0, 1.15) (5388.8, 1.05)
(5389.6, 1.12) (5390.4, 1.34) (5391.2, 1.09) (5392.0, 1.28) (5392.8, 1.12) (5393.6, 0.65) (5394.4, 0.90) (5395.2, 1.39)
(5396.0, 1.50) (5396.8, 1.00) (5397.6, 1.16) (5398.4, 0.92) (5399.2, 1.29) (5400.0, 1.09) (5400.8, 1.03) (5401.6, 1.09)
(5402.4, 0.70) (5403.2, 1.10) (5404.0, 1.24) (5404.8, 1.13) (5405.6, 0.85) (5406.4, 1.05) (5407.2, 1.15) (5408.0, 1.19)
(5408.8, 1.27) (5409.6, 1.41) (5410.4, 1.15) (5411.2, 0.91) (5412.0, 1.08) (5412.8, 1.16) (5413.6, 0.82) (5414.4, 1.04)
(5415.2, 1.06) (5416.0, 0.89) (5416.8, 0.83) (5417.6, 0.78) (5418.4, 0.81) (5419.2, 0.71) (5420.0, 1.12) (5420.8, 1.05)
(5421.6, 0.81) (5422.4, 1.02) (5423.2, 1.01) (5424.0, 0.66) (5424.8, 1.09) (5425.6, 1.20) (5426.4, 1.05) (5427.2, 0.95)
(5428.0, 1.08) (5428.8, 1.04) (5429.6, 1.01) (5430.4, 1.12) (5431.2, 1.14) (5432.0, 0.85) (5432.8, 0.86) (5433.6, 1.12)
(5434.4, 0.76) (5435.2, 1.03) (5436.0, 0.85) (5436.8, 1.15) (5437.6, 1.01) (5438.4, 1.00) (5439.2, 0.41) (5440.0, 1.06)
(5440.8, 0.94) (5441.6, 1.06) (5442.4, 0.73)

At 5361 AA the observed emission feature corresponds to C III] 1909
